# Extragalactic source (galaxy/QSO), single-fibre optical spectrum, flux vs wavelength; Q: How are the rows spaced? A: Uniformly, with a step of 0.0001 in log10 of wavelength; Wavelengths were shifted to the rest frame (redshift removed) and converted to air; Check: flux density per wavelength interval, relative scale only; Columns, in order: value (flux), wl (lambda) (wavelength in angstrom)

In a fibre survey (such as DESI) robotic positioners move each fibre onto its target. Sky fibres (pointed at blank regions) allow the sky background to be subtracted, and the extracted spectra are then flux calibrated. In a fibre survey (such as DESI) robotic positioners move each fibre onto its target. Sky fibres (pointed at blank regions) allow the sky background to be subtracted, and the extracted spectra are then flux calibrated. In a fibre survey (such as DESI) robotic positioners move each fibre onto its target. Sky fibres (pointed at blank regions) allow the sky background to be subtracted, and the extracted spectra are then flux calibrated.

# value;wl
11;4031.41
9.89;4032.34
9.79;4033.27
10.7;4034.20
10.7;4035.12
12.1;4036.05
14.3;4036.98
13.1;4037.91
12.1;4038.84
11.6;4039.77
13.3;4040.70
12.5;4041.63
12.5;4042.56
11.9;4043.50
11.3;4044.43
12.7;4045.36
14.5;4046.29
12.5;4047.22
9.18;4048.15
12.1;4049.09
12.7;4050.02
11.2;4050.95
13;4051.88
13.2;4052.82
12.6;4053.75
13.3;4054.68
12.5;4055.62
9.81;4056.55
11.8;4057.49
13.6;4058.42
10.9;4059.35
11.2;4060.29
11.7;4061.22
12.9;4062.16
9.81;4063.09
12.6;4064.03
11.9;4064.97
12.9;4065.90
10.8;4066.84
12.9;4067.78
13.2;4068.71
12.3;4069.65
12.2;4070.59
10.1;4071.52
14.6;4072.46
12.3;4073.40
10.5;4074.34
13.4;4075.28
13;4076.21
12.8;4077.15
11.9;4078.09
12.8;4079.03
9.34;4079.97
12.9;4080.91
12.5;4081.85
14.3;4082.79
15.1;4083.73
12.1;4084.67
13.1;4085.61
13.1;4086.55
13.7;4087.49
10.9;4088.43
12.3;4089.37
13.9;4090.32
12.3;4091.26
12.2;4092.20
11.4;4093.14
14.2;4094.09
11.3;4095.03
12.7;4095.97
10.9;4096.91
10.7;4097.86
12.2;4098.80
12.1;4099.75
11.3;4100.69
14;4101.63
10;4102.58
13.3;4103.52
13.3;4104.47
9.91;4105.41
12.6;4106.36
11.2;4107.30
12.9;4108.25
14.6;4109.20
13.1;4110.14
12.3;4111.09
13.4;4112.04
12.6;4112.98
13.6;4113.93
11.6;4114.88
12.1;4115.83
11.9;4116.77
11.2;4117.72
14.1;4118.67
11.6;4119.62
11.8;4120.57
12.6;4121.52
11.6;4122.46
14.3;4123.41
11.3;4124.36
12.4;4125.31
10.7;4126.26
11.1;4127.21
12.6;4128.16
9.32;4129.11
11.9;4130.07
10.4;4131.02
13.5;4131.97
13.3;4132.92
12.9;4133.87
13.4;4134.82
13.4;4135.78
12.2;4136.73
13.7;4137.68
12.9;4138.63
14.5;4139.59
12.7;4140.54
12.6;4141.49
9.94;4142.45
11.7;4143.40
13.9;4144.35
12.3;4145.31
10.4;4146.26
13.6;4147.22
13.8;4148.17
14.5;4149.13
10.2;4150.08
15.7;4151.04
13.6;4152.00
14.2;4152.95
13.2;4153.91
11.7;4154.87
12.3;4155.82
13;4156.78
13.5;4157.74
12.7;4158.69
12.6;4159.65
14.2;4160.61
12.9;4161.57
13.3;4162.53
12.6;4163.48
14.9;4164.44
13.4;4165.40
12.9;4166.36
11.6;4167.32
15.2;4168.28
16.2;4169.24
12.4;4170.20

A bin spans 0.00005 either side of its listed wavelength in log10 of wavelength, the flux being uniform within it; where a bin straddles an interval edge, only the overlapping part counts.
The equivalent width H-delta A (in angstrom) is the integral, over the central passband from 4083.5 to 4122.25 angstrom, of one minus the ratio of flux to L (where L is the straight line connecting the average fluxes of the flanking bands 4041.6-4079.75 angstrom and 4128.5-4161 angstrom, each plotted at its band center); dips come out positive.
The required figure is 0.2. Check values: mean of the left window 12.2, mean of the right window 12.8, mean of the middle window 12.4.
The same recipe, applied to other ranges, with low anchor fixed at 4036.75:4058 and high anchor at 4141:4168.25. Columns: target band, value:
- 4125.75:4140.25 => 0.5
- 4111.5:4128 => 0.6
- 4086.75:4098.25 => 0.3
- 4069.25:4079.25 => 0.1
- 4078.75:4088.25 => -0.2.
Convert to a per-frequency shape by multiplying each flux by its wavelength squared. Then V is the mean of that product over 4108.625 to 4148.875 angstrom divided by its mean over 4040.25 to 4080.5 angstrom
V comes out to 1.06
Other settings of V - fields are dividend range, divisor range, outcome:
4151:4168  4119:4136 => 1.11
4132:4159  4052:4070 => 1.11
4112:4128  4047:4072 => 1.05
